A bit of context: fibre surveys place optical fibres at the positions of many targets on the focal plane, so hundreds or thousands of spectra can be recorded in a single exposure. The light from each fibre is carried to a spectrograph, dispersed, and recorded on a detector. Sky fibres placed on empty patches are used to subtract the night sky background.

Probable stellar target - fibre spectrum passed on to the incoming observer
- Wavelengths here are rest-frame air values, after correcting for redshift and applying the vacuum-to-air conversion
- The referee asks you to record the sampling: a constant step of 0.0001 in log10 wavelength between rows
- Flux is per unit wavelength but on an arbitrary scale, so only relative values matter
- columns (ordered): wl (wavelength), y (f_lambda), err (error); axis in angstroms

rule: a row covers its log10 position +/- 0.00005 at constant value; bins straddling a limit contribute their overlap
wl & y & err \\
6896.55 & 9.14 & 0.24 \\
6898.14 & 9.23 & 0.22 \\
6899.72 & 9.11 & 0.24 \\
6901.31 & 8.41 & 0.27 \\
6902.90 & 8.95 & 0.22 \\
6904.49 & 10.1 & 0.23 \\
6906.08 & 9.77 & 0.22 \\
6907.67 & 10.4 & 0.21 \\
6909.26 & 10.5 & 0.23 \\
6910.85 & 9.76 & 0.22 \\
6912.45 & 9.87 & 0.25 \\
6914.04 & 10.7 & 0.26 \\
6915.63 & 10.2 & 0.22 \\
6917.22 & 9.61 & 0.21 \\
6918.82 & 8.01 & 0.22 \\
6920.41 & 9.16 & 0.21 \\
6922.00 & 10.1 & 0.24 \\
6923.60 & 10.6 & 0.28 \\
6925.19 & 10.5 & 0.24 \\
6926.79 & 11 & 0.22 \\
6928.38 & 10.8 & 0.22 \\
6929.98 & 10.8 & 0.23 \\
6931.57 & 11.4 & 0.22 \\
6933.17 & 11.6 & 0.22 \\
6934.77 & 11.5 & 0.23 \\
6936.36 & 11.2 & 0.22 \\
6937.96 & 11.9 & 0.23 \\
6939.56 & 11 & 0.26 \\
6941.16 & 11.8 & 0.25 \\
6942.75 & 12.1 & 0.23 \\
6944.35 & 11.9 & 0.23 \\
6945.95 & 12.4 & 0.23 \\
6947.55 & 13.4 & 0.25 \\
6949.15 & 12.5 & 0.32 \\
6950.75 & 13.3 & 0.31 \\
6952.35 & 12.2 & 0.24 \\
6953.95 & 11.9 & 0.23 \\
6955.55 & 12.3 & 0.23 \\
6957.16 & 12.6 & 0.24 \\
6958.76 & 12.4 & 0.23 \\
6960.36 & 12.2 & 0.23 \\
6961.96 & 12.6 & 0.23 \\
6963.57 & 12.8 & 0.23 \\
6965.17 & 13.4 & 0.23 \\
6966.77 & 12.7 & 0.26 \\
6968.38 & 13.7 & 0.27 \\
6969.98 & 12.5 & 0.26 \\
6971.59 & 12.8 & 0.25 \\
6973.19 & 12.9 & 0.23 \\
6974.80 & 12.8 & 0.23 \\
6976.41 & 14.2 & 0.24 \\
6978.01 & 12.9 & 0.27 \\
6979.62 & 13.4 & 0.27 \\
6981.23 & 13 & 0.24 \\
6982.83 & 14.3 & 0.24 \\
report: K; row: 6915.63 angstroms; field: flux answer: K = 10.2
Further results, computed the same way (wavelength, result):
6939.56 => 11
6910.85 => 9.76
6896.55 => 9.14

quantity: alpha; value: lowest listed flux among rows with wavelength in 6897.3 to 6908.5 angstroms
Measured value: 8.41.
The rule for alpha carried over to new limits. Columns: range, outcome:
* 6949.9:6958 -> 11.9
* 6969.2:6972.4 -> 12.5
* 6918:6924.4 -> 8.01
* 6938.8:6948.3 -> 11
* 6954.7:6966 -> 12.2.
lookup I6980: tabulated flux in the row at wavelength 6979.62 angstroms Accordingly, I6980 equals 13.4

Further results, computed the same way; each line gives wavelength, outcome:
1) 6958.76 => 12.4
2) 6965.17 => 13.4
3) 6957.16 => 12.6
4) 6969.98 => 12.5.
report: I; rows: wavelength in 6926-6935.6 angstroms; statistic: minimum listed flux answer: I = 10.8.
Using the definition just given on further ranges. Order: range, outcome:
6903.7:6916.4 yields 9.76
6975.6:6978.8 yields 12.9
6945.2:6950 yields 12.4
